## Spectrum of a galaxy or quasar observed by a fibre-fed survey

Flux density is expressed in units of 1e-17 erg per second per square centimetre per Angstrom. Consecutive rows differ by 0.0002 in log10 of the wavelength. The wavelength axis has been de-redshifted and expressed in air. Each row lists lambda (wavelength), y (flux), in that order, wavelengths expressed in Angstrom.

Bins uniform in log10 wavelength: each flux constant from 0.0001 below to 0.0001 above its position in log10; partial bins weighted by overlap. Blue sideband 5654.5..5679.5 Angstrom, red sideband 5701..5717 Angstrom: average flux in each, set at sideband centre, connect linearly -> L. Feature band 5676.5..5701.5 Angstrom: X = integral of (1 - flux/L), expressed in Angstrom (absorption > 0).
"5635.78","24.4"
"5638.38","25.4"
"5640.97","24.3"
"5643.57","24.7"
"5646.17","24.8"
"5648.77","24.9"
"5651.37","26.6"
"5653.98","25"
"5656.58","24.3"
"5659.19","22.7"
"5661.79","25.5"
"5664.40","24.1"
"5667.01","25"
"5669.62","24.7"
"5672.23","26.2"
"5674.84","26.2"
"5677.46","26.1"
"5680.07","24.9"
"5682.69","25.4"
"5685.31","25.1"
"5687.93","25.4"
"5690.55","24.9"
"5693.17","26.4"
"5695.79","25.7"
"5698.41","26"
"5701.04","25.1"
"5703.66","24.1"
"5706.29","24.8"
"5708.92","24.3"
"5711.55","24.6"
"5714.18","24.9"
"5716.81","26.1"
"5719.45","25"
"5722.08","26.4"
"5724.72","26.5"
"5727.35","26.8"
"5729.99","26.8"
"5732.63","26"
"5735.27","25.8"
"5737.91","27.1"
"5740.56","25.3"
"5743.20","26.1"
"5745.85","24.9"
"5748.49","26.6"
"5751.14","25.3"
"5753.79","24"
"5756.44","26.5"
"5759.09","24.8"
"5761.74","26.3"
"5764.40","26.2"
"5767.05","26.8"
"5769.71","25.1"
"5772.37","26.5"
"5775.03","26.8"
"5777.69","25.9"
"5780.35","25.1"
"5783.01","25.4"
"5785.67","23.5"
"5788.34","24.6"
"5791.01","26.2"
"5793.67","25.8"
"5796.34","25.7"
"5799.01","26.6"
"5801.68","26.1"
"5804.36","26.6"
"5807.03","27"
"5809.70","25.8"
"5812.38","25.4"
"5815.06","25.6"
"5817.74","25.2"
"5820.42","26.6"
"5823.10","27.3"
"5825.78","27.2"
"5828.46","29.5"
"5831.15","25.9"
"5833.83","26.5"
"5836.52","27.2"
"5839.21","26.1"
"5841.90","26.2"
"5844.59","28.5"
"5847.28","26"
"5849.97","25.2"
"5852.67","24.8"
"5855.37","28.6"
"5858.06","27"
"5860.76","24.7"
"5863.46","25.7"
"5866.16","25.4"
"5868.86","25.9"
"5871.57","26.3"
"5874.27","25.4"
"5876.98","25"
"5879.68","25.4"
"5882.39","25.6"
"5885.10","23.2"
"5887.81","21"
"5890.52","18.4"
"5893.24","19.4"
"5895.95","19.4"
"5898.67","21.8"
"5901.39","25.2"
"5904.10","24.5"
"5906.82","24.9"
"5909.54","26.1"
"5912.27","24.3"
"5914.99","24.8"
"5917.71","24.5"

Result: -0.7 Angstrom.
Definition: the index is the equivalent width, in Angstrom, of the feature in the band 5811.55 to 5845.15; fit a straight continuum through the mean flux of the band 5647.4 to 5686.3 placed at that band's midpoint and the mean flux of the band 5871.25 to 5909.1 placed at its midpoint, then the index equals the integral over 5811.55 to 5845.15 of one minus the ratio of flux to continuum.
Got -4.1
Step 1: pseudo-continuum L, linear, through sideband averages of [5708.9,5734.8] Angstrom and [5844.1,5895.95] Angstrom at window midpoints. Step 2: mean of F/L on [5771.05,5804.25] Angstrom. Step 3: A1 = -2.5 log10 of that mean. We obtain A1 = -0.019 mag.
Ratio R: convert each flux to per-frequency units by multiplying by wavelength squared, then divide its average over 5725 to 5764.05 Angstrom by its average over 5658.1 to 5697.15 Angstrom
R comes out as 1.05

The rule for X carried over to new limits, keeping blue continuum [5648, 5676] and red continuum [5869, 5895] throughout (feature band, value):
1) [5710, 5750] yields -2.3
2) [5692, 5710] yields -0.3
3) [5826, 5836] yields -1.5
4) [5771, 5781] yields -0.8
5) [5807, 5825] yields -1.7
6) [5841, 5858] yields -2.2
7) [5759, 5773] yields -1.0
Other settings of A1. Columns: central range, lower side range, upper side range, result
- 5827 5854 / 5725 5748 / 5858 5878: -0.04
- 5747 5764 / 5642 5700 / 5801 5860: 0.01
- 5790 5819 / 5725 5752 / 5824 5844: 0.03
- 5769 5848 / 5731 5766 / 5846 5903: -0.05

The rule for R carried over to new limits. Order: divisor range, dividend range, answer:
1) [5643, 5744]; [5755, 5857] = 1.07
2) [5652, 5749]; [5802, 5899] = 1.05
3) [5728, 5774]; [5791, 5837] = 1.04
